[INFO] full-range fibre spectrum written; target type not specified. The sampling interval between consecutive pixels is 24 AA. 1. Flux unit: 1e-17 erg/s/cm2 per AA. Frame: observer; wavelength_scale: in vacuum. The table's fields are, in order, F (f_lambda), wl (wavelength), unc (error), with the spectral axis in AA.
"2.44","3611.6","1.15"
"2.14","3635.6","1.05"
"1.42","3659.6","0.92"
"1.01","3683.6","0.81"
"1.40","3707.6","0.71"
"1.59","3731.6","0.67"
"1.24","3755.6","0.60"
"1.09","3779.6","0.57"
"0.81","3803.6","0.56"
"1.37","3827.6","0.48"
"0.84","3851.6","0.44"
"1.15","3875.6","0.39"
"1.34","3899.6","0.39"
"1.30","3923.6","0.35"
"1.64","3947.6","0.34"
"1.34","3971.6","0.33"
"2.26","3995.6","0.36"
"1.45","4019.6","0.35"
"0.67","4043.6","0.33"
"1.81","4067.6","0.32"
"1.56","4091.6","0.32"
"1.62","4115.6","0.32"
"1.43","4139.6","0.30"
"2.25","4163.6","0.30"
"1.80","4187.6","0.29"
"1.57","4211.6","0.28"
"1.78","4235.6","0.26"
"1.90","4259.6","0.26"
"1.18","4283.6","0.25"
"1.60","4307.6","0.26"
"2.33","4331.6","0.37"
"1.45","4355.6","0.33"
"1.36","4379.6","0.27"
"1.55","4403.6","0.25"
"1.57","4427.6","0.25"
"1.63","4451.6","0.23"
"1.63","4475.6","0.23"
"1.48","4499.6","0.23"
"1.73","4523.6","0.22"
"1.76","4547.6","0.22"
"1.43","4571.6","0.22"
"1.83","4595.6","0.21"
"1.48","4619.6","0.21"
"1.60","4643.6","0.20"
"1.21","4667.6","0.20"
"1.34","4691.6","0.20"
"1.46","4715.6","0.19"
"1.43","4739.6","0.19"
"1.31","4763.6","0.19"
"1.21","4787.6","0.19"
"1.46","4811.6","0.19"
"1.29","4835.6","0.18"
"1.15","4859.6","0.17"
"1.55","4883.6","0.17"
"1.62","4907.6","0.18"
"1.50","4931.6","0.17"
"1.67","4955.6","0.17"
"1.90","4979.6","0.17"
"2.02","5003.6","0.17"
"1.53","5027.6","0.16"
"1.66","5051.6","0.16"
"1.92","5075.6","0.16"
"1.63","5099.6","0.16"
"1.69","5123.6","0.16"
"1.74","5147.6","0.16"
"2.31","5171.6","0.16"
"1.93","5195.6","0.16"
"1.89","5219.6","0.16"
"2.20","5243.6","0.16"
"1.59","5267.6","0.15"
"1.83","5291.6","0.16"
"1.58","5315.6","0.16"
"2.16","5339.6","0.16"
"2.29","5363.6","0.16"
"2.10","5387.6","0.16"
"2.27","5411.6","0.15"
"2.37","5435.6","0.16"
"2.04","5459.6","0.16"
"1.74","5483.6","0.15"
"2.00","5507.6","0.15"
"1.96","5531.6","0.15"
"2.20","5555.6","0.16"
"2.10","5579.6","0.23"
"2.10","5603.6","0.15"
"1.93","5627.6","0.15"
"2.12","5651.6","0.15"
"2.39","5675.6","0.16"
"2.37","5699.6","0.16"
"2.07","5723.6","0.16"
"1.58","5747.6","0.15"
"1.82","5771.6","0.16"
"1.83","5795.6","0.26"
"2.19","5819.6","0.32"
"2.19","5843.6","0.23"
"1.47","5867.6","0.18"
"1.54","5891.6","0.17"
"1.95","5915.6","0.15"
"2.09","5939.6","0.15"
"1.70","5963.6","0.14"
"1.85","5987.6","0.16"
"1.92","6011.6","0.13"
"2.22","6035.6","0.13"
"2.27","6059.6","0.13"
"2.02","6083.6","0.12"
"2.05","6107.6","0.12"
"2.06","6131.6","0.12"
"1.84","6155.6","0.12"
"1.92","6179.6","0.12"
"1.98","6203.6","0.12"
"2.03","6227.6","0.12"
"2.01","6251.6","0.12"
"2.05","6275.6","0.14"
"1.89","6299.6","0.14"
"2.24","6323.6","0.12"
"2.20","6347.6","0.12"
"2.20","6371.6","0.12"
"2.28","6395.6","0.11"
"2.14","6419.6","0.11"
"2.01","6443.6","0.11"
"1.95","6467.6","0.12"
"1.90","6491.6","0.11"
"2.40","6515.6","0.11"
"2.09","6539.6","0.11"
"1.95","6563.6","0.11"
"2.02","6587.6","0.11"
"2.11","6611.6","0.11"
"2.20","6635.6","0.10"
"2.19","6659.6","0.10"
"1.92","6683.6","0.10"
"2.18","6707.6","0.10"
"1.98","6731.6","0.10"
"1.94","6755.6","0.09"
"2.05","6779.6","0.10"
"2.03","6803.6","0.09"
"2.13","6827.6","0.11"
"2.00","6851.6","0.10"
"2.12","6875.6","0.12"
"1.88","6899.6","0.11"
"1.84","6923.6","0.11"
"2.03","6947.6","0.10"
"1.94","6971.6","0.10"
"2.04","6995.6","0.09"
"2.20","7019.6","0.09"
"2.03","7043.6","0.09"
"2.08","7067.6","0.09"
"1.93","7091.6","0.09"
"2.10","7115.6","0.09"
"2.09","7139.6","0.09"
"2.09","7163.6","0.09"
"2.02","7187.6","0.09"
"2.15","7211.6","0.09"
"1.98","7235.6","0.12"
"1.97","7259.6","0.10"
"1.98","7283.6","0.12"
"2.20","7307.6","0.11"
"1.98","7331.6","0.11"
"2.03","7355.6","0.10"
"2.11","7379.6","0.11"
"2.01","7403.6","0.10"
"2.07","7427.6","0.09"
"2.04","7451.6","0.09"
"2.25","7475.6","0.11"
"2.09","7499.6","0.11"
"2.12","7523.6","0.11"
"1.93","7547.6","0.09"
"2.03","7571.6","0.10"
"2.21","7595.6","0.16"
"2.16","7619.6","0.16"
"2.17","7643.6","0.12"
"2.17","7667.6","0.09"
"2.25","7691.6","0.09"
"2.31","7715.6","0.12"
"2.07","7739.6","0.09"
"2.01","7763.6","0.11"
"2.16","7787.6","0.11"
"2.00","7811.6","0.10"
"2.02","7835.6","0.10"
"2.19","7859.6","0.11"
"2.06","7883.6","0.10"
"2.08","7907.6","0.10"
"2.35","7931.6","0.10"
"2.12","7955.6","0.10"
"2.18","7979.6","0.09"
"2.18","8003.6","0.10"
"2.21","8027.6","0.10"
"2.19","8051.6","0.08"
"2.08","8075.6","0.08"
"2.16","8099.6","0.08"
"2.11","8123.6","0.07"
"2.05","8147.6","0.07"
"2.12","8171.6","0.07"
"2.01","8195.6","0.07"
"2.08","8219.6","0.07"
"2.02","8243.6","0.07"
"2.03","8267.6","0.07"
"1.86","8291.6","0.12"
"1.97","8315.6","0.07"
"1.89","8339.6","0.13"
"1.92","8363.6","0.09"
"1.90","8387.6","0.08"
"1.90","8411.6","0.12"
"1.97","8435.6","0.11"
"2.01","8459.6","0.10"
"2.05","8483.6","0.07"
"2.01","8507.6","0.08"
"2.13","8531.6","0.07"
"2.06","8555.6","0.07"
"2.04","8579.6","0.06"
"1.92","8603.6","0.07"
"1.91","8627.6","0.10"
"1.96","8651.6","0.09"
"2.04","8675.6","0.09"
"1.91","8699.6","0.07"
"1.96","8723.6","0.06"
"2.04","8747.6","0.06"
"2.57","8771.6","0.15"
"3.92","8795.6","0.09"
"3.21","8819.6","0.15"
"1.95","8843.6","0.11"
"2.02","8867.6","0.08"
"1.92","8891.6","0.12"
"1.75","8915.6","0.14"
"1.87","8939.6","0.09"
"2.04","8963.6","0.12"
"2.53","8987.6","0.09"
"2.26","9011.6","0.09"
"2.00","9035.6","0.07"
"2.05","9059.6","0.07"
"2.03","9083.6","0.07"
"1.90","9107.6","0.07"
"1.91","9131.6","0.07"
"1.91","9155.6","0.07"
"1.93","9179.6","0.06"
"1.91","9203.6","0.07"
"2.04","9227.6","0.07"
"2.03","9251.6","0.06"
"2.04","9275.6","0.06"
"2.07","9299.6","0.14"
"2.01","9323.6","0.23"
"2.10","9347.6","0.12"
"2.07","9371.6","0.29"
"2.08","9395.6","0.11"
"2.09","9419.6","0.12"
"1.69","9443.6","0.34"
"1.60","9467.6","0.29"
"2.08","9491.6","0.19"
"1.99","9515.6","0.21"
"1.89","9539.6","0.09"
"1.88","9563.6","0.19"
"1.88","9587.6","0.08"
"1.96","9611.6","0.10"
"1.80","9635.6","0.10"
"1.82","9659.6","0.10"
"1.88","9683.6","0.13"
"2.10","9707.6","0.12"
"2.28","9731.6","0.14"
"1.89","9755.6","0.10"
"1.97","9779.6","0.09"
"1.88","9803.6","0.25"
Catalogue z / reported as 0.34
